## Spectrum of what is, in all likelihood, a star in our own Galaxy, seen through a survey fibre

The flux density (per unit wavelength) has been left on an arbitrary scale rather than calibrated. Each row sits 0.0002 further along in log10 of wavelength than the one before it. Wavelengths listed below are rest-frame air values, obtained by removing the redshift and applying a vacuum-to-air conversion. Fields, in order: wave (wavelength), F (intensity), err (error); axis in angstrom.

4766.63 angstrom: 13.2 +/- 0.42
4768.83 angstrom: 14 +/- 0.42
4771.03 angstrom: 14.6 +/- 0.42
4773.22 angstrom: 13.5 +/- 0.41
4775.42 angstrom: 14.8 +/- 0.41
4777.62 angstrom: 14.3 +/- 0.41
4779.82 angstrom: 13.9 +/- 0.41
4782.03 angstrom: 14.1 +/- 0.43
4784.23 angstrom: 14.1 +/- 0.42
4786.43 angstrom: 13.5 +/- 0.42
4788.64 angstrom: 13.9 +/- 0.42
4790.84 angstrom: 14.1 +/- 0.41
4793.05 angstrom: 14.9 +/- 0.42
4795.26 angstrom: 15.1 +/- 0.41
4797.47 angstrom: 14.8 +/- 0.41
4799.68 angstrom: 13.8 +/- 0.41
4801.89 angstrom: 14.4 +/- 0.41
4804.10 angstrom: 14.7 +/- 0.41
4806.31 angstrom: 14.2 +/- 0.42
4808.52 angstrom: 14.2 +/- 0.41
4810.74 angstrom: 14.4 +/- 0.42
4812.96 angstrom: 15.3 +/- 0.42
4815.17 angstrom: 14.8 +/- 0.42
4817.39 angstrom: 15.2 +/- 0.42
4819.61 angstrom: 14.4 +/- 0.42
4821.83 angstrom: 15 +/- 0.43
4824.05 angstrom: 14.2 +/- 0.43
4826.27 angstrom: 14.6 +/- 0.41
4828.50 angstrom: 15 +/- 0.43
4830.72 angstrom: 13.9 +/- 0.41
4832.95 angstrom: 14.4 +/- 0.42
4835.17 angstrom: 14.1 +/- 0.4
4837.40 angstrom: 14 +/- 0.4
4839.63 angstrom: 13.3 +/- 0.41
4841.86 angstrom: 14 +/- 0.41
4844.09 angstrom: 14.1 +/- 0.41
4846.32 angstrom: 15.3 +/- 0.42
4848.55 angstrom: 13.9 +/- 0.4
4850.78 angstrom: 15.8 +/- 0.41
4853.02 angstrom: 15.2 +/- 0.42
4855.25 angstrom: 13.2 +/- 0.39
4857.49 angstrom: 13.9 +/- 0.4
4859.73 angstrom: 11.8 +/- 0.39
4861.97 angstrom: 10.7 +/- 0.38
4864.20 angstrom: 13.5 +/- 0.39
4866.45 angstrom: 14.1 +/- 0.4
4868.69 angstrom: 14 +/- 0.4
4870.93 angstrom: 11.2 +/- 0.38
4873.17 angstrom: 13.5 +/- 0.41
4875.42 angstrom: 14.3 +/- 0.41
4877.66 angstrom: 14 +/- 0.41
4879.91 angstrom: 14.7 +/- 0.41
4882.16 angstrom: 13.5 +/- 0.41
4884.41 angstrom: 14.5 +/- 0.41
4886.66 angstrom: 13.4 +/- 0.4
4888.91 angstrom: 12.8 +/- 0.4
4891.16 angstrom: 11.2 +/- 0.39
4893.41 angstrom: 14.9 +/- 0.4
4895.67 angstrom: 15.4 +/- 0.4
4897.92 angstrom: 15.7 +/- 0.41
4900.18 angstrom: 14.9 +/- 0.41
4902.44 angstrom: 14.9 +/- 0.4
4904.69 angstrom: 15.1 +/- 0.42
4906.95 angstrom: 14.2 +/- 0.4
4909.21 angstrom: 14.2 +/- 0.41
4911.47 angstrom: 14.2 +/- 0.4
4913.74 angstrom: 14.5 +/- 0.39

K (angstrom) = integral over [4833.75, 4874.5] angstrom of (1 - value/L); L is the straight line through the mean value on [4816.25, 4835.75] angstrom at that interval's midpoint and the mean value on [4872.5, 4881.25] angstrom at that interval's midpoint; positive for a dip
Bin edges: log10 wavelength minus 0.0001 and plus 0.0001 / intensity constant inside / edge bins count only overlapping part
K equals 1.9 angstrom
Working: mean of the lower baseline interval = 14.5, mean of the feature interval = 13.7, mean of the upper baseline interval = 14.1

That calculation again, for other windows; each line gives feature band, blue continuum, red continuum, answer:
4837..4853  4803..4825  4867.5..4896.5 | -0.3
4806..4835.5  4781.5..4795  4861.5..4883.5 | -1.5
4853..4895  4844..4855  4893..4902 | 4.6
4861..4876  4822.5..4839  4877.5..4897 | 1.0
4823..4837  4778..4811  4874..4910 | -0.1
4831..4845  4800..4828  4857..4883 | 0.0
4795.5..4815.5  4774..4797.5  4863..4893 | -0.6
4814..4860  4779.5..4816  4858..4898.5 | -1.3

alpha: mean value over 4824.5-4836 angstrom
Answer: 14.4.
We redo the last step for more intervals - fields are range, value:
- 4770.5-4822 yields 14.4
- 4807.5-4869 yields 14.2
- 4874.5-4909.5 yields 14.2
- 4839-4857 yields 14.4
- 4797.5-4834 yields 14.5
